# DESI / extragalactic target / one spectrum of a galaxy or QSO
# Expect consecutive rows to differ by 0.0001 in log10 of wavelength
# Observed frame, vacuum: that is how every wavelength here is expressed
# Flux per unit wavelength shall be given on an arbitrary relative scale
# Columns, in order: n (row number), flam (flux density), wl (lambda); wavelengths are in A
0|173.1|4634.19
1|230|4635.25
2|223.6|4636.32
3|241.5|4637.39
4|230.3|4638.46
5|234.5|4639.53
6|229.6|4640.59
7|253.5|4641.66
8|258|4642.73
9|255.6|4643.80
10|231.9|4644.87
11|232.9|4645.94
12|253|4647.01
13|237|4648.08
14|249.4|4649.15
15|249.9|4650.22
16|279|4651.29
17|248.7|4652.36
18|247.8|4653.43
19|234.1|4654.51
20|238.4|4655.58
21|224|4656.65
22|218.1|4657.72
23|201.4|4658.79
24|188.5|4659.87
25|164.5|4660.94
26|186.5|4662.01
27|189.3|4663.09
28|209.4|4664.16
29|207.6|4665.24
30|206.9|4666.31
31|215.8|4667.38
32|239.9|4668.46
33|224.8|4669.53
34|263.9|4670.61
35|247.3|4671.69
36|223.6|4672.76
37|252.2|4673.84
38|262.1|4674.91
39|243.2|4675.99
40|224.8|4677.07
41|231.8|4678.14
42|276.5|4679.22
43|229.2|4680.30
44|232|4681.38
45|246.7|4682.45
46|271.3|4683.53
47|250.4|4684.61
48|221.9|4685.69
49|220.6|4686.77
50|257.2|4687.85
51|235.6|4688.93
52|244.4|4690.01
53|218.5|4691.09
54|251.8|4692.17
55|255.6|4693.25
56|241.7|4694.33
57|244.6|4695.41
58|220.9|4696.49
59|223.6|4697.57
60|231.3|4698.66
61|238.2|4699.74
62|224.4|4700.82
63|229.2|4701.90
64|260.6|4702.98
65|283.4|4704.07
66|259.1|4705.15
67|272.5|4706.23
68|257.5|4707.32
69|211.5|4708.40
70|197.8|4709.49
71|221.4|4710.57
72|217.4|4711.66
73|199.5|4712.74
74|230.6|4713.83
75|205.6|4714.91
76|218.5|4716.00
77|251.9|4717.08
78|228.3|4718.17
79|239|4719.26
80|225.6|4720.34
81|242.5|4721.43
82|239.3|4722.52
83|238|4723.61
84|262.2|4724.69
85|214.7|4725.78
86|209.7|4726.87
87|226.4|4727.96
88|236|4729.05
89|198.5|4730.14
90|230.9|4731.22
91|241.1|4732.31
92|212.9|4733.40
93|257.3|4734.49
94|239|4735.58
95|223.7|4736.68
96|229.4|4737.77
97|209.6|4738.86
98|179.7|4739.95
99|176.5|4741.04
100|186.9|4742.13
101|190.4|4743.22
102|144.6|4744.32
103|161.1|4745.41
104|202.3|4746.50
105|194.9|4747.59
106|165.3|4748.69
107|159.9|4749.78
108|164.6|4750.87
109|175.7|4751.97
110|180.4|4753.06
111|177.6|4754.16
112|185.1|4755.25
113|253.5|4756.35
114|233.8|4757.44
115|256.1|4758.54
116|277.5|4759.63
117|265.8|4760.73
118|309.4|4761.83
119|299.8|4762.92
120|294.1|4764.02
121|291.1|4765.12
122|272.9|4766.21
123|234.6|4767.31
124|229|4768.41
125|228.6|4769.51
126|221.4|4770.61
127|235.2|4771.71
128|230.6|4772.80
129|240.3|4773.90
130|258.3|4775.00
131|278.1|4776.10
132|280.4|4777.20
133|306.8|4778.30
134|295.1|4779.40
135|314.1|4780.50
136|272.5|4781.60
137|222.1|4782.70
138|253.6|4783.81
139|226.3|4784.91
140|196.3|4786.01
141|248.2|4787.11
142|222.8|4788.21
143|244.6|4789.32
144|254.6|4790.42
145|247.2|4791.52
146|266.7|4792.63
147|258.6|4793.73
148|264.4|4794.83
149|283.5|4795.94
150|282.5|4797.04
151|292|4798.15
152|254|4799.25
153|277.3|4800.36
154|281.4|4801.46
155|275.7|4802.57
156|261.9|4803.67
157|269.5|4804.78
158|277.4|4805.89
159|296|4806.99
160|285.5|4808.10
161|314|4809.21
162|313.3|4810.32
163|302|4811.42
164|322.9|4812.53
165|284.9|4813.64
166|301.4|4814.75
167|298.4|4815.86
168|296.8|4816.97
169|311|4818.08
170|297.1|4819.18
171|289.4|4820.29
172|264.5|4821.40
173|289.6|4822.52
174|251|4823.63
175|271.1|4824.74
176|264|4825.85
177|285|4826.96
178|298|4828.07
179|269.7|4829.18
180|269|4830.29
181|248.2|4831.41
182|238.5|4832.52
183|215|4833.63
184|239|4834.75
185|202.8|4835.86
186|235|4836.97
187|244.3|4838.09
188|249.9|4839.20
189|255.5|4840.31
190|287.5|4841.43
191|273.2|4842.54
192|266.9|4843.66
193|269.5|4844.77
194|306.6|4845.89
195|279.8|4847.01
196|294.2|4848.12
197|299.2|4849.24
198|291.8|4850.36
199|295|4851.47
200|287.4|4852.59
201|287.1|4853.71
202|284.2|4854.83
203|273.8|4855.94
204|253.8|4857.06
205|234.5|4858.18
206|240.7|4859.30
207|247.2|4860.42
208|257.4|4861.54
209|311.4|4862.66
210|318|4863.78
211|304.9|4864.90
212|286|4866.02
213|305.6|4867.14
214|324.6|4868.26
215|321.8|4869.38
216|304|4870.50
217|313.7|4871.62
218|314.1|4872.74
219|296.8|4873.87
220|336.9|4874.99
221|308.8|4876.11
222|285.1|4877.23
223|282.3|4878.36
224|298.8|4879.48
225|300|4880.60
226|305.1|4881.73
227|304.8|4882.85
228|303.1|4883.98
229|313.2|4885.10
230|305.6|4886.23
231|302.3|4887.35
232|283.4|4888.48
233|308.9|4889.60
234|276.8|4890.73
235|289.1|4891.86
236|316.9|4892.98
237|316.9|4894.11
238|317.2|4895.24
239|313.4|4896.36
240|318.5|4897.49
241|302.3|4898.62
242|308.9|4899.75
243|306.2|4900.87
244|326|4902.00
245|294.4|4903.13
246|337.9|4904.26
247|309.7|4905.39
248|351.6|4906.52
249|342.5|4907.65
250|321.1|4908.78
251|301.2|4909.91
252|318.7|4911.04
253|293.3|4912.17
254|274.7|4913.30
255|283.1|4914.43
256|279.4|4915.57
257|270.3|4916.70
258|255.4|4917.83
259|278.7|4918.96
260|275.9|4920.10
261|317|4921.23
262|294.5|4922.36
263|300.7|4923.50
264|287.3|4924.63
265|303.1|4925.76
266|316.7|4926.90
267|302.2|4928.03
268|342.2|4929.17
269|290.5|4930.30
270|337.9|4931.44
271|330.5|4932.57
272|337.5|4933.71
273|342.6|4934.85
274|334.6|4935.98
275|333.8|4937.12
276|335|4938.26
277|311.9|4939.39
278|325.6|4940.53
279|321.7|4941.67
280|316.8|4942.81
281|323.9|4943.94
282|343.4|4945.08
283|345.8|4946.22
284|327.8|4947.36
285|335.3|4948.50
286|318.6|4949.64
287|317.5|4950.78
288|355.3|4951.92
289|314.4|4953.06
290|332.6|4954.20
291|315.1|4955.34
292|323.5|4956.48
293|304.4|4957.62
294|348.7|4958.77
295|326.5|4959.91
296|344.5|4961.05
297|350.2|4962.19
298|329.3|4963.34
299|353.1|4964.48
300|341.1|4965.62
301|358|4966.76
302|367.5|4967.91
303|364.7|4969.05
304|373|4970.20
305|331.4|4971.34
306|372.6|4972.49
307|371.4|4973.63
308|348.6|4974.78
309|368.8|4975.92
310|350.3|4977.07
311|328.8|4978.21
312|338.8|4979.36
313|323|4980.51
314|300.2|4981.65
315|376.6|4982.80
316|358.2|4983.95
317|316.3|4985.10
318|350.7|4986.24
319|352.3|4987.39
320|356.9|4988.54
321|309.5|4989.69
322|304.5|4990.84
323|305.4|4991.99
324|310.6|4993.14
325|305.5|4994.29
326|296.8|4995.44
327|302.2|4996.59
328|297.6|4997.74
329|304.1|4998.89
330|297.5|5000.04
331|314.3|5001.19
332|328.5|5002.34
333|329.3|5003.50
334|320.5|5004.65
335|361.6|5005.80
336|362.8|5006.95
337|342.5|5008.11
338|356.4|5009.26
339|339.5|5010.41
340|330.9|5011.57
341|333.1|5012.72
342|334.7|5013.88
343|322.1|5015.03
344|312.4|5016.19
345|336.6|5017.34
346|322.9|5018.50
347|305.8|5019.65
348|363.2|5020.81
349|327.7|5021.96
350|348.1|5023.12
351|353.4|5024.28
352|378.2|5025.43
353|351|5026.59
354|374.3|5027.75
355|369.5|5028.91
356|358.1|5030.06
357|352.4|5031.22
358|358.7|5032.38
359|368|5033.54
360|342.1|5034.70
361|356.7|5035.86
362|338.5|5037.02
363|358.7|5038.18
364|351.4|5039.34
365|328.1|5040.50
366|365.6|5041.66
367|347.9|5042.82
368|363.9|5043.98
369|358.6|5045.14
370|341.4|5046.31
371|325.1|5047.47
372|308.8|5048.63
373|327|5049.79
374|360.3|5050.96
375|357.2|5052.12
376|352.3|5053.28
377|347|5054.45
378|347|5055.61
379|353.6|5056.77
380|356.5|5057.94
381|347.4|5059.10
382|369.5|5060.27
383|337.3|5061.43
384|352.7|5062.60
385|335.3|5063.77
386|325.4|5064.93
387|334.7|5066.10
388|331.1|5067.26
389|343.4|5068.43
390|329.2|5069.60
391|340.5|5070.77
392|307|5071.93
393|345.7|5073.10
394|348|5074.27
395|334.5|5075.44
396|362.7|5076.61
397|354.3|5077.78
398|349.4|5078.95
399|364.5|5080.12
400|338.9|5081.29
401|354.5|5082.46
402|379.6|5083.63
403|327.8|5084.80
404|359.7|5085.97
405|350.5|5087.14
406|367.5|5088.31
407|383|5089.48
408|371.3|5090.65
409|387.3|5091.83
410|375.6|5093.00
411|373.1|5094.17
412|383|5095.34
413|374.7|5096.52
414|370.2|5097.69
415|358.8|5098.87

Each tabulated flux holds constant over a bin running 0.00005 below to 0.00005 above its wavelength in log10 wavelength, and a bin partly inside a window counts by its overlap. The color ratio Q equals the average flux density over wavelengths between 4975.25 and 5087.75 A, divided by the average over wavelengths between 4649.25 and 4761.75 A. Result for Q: 1.51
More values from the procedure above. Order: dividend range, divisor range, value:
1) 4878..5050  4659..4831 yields 1.34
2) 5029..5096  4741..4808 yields 1.44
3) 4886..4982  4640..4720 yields 1.37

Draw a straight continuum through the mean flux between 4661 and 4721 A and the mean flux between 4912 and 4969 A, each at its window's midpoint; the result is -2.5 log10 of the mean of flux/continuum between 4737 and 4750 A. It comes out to 0.34 mag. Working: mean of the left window 234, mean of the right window 320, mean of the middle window 185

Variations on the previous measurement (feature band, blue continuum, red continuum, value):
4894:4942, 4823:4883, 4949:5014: -0.01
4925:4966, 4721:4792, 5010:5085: -0.08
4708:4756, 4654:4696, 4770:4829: 0.19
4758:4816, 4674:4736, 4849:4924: -0.02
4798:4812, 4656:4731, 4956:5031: -0.05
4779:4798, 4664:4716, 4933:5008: 0.06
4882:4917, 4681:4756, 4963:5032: -0.03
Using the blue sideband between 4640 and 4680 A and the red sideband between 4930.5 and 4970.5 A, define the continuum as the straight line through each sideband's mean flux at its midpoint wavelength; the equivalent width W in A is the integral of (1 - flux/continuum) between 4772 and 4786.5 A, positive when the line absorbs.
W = 0.8 A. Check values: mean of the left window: 232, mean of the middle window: 259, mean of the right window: 335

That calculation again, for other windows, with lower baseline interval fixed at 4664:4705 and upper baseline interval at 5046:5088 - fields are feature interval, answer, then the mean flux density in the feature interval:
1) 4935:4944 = -0.49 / 327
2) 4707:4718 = 1.16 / 221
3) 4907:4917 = 0.08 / 299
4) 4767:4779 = 0.60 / 250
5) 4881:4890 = -0.26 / 303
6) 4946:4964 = -0.96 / 330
